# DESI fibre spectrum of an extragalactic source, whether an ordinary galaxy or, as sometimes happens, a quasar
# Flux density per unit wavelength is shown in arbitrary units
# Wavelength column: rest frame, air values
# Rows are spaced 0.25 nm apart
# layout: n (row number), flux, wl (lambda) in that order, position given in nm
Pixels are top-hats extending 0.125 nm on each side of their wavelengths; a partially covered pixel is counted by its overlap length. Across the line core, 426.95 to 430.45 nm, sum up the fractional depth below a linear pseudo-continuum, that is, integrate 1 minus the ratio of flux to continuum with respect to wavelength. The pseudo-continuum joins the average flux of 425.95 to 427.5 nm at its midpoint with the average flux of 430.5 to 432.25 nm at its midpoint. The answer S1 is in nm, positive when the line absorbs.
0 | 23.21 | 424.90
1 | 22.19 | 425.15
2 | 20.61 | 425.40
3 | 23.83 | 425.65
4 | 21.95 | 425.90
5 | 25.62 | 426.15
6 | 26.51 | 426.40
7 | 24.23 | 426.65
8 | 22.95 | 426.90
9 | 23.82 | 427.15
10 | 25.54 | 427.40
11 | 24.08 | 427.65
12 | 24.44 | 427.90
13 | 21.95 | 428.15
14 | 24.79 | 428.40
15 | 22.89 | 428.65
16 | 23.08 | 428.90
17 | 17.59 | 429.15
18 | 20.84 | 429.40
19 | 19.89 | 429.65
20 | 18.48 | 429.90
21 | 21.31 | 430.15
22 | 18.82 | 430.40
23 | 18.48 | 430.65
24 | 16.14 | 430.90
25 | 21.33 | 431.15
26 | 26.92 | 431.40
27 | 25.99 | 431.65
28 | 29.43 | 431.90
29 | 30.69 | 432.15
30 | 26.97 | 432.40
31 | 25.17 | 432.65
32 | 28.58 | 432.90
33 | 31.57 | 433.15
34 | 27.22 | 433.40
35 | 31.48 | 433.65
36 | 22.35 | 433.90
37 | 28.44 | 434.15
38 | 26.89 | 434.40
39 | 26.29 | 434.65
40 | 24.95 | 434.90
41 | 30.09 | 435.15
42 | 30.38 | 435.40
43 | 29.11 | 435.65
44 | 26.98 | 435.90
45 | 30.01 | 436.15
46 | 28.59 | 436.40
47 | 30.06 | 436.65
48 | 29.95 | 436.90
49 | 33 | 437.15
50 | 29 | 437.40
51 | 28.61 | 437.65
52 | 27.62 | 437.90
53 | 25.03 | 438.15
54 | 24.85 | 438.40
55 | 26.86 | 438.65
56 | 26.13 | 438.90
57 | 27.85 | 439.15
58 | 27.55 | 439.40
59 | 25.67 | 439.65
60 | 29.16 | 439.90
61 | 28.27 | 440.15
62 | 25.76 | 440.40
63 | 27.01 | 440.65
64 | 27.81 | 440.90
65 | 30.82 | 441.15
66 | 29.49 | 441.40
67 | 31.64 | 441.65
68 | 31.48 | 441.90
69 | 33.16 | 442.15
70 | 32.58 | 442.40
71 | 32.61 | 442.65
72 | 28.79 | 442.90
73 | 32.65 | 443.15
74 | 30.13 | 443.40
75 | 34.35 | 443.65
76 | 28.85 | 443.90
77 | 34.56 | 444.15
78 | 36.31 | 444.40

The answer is 0.33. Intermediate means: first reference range 24.6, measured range 22.1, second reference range 24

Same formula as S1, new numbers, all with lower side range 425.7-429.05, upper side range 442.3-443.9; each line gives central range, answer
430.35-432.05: 0.21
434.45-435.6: -0.01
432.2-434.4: -0.08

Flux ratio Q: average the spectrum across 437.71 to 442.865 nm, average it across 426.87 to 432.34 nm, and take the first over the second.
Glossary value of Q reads 1.3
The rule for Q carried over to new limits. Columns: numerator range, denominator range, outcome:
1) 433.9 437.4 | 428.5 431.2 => 1.44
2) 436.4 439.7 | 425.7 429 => 1.16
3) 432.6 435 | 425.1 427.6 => 1.15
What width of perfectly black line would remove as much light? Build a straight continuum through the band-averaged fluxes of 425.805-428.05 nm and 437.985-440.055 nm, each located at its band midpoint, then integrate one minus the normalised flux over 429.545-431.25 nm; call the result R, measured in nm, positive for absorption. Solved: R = 0.40 nm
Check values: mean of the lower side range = 24.4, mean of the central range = 19.2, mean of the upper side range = 26.7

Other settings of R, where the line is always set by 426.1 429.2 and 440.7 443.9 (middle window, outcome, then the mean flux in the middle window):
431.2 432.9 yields -0.09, 27.3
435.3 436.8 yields -0.07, 29.2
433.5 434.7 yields -0.01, 27.1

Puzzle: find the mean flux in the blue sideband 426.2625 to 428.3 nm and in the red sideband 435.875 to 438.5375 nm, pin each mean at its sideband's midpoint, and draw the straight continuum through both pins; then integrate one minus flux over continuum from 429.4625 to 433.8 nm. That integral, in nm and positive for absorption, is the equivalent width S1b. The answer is 0.27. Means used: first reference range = 24.2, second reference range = 28.6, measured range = 24.5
